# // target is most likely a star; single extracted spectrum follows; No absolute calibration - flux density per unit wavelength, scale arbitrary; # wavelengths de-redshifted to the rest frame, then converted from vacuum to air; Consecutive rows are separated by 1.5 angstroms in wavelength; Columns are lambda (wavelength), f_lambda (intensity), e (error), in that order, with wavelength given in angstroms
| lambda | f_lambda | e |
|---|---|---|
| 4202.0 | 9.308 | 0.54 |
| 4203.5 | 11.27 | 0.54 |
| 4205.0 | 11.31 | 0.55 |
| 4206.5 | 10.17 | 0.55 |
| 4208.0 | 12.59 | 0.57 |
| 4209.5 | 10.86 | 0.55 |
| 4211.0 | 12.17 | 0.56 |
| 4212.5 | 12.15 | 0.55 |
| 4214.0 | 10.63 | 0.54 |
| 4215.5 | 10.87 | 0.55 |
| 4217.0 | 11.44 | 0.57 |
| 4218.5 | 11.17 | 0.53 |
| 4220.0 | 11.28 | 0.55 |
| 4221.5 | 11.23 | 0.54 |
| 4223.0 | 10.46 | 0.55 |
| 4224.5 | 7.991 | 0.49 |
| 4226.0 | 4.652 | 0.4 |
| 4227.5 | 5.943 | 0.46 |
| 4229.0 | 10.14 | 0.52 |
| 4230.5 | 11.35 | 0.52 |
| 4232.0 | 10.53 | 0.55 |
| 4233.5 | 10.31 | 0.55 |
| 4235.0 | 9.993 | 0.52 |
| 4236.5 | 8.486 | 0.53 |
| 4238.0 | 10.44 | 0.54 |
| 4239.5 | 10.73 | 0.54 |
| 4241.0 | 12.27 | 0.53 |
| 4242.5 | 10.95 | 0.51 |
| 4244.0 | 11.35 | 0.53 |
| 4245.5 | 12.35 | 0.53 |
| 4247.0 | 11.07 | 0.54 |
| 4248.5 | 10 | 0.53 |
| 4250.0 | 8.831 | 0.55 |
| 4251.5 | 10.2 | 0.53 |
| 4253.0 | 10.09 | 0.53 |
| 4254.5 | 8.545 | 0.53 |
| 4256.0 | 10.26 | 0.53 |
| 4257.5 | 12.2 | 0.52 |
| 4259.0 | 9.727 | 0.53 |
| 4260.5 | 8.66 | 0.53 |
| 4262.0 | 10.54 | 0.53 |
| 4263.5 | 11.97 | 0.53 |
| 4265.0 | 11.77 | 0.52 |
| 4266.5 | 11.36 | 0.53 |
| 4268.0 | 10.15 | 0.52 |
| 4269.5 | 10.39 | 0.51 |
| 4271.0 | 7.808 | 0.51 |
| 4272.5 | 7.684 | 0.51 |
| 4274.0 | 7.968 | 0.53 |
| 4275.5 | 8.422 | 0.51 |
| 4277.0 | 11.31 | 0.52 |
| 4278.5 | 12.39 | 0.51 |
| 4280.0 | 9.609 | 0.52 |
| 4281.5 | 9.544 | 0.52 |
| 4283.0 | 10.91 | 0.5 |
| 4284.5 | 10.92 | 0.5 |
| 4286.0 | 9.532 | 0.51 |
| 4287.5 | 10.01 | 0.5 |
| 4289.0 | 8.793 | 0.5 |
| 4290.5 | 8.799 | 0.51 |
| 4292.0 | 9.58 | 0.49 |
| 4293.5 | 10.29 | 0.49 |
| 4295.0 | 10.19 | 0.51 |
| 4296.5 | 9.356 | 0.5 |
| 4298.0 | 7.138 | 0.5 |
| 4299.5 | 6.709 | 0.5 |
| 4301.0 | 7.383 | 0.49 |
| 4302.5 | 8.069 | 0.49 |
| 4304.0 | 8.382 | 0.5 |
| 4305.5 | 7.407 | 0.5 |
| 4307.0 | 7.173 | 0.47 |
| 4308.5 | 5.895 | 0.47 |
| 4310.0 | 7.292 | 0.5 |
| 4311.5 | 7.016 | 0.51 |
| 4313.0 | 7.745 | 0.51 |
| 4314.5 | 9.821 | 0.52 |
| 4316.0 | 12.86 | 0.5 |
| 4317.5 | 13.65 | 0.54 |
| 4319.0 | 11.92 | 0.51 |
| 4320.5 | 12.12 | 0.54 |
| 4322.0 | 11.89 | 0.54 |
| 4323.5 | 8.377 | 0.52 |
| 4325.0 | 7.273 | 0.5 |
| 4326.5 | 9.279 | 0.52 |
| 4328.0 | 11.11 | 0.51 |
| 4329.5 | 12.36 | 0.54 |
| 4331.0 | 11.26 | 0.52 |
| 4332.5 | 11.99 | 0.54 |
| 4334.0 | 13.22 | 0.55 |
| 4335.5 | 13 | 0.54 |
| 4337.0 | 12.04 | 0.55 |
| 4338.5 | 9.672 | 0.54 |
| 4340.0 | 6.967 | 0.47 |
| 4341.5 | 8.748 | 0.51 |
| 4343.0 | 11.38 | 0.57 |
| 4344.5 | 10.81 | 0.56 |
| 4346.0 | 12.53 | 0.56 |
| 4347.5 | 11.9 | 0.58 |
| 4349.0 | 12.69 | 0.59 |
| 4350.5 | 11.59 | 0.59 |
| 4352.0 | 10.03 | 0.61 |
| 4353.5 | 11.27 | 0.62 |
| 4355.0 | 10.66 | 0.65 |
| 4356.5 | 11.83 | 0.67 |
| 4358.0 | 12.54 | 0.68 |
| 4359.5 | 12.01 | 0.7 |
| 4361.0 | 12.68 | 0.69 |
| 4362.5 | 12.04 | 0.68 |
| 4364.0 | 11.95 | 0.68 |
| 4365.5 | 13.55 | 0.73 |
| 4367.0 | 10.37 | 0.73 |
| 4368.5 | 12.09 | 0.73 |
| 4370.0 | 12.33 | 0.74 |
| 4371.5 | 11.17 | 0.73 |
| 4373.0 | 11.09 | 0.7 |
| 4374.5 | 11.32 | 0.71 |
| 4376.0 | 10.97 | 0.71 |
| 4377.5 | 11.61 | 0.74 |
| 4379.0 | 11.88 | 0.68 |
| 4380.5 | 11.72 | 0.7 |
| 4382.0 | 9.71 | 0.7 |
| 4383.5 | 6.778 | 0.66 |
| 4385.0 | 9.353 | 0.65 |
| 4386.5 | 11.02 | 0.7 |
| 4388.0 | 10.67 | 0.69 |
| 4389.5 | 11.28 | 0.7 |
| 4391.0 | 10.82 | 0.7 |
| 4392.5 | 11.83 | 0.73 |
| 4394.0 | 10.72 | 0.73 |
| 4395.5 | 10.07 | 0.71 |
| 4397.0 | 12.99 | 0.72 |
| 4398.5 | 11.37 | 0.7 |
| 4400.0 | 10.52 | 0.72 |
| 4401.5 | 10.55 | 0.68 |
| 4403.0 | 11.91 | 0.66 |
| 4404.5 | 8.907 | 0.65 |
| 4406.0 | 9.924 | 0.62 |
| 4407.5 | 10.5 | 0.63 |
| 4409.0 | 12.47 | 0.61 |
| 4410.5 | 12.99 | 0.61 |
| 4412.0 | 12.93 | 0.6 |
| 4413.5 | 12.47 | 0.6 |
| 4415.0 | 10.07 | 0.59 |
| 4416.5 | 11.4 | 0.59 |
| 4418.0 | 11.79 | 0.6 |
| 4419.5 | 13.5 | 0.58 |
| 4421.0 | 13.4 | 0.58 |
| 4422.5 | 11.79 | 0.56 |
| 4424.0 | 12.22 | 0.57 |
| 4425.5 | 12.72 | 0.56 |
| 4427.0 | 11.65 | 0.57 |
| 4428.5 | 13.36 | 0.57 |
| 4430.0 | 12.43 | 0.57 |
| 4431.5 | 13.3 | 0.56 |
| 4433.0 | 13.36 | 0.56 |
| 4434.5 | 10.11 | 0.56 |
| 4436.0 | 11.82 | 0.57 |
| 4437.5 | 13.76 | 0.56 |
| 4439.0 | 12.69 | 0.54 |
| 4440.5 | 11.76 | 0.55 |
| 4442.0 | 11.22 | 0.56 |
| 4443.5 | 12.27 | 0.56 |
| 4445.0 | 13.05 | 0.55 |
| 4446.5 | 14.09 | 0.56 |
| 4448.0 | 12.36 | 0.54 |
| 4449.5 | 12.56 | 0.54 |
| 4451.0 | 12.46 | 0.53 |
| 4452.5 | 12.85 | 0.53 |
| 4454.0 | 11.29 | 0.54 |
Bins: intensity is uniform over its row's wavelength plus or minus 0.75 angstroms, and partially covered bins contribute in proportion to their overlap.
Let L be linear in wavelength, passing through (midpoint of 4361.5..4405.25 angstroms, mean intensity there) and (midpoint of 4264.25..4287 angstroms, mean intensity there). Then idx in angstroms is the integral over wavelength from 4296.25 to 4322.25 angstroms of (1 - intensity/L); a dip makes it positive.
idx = 3.5 angstroms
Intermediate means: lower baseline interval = 9.98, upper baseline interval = 11.1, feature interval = 8.93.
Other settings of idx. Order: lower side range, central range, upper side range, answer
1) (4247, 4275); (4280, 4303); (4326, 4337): 3.3 angstroms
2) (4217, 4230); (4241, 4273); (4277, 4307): -3.8 angstroms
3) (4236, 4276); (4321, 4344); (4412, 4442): 1.1 angstroms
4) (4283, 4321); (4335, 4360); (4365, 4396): -2.3 angstroms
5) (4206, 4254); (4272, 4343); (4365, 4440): 8.1 angstroms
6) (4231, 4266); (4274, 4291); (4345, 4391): 1.3 angstroms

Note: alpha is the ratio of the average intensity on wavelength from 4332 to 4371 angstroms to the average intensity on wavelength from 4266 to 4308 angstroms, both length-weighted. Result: 1.26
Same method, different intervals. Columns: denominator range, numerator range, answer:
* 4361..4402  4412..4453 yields 1.11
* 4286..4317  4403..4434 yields 1.41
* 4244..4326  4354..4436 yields 1.20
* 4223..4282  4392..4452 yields 1.20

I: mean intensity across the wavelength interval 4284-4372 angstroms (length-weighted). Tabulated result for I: 10.3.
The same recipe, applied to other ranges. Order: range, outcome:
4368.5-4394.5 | 10.9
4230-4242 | 10.5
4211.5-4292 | 10.1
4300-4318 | 8.46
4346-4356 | 11.5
